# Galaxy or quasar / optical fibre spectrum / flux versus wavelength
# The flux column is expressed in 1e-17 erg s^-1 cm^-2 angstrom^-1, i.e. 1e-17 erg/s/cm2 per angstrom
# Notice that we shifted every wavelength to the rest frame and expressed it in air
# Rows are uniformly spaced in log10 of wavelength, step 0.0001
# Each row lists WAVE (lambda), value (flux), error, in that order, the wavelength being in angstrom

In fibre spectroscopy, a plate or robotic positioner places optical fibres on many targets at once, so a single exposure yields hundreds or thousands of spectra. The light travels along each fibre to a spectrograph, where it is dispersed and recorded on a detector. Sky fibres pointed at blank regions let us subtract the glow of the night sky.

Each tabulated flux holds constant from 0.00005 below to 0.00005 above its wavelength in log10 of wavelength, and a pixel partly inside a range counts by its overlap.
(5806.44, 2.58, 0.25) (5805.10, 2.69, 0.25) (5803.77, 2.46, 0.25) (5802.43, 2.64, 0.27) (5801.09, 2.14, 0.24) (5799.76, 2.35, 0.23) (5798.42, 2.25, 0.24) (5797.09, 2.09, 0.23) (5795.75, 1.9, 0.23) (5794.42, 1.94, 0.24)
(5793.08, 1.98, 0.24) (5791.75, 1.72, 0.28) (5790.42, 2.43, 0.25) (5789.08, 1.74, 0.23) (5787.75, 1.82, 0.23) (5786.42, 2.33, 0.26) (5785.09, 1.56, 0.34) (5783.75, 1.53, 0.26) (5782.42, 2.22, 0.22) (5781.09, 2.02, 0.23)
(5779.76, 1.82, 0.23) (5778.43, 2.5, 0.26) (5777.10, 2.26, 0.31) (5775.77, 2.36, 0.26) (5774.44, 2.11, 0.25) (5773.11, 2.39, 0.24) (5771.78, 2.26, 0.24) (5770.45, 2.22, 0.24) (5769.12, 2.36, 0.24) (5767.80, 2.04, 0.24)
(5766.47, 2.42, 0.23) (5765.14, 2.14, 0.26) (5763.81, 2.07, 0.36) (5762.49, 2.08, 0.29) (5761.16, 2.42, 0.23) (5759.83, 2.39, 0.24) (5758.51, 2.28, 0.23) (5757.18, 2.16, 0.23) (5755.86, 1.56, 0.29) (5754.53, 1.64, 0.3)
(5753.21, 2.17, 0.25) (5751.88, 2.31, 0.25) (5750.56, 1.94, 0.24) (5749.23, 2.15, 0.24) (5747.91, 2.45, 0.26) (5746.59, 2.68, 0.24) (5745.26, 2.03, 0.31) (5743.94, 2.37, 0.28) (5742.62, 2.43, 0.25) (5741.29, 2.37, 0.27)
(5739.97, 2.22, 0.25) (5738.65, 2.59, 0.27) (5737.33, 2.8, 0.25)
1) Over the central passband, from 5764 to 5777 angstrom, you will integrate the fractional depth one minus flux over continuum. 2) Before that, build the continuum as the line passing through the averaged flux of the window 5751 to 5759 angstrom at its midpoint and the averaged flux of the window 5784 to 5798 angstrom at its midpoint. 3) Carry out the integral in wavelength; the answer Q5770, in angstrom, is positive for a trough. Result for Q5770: -1.7 angstrom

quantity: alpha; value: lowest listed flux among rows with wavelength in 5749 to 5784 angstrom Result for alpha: 1.53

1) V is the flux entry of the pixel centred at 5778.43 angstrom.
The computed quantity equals 2.5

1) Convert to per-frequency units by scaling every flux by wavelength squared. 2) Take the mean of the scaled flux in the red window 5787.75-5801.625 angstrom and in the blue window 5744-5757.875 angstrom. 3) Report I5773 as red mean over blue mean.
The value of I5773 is 0.98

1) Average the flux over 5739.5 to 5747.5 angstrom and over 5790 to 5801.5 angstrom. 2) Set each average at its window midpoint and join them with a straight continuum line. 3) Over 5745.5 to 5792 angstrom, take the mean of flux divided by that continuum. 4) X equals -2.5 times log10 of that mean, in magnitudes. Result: 0.05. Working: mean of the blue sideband 2.35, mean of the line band 2.13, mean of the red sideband 2.08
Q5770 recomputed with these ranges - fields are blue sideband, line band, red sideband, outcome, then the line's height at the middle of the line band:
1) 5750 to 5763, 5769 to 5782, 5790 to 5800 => -0.90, 2.08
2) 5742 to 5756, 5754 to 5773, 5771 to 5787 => -0.10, 2.15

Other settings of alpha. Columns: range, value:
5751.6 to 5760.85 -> 1.56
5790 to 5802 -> 1.72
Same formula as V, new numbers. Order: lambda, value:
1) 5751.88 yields 2.31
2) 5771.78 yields 2.26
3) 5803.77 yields 2.46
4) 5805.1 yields 2.69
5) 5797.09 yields 2.09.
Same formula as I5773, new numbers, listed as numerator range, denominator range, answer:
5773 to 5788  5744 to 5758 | 0.99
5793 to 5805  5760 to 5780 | 1.00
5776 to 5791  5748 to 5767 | 0.96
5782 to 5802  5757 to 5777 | 0.90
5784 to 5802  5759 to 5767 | 0.90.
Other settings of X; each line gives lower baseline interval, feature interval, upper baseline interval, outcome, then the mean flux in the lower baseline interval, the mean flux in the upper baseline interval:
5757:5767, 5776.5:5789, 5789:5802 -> 0.079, 2.25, 2.08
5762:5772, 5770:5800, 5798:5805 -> 0.113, 2.2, 2.4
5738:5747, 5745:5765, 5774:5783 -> 0.074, 2.37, 2.19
